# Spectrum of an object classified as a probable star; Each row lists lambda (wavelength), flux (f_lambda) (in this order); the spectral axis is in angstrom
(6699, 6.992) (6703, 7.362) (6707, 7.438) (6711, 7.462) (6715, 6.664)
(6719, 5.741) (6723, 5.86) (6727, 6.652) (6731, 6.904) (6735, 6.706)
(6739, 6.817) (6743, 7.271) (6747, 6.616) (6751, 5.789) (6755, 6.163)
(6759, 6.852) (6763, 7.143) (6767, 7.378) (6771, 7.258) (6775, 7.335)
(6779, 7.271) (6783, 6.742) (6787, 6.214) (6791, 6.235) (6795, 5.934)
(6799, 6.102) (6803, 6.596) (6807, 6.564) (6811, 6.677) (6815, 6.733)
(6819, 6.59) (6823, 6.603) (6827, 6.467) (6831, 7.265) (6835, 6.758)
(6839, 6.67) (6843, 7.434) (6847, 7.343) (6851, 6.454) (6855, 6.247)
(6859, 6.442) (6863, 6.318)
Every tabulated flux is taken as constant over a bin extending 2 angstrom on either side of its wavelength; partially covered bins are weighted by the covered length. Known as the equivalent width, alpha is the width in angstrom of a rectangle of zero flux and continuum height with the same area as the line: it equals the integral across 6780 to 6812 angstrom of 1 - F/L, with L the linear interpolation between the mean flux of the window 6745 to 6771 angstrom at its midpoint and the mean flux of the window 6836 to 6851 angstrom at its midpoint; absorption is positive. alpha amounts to 2.09 angstrom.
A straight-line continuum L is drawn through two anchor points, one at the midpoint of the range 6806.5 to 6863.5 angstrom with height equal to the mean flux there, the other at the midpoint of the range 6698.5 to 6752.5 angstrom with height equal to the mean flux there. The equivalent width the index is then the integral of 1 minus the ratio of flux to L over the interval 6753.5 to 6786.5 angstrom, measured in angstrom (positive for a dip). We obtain -1.3 angstrom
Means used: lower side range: 6.74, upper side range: 6.72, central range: 6.99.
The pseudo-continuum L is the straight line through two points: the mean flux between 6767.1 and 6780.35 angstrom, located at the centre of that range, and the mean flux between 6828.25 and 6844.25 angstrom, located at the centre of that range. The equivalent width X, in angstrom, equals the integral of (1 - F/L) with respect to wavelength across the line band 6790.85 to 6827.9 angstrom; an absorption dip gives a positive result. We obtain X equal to 3.4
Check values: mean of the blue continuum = 7.3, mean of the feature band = 6.46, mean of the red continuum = 6.99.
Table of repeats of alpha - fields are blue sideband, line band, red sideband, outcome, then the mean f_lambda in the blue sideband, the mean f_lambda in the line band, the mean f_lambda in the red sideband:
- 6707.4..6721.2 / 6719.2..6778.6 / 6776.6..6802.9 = -1.5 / 6.71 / 6.75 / 6.44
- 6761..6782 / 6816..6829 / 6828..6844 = 0.9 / 7.25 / 6.57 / 6.97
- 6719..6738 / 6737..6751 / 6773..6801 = -0.6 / 6.46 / 6.74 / 6.55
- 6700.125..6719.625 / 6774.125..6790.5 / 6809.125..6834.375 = 0.1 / 7.02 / 6.8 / 6.72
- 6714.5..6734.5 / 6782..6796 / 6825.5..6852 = 0.9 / 6.37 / 6.27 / 6.94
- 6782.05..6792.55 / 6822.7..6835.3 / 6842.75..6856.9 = -0.3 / 6.37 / 6.8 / 6.8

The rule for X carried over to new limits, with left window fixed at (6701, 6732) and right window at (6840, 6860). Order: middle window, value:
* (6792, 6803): 1.03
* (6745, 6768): 0.48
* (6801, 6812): 0.29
